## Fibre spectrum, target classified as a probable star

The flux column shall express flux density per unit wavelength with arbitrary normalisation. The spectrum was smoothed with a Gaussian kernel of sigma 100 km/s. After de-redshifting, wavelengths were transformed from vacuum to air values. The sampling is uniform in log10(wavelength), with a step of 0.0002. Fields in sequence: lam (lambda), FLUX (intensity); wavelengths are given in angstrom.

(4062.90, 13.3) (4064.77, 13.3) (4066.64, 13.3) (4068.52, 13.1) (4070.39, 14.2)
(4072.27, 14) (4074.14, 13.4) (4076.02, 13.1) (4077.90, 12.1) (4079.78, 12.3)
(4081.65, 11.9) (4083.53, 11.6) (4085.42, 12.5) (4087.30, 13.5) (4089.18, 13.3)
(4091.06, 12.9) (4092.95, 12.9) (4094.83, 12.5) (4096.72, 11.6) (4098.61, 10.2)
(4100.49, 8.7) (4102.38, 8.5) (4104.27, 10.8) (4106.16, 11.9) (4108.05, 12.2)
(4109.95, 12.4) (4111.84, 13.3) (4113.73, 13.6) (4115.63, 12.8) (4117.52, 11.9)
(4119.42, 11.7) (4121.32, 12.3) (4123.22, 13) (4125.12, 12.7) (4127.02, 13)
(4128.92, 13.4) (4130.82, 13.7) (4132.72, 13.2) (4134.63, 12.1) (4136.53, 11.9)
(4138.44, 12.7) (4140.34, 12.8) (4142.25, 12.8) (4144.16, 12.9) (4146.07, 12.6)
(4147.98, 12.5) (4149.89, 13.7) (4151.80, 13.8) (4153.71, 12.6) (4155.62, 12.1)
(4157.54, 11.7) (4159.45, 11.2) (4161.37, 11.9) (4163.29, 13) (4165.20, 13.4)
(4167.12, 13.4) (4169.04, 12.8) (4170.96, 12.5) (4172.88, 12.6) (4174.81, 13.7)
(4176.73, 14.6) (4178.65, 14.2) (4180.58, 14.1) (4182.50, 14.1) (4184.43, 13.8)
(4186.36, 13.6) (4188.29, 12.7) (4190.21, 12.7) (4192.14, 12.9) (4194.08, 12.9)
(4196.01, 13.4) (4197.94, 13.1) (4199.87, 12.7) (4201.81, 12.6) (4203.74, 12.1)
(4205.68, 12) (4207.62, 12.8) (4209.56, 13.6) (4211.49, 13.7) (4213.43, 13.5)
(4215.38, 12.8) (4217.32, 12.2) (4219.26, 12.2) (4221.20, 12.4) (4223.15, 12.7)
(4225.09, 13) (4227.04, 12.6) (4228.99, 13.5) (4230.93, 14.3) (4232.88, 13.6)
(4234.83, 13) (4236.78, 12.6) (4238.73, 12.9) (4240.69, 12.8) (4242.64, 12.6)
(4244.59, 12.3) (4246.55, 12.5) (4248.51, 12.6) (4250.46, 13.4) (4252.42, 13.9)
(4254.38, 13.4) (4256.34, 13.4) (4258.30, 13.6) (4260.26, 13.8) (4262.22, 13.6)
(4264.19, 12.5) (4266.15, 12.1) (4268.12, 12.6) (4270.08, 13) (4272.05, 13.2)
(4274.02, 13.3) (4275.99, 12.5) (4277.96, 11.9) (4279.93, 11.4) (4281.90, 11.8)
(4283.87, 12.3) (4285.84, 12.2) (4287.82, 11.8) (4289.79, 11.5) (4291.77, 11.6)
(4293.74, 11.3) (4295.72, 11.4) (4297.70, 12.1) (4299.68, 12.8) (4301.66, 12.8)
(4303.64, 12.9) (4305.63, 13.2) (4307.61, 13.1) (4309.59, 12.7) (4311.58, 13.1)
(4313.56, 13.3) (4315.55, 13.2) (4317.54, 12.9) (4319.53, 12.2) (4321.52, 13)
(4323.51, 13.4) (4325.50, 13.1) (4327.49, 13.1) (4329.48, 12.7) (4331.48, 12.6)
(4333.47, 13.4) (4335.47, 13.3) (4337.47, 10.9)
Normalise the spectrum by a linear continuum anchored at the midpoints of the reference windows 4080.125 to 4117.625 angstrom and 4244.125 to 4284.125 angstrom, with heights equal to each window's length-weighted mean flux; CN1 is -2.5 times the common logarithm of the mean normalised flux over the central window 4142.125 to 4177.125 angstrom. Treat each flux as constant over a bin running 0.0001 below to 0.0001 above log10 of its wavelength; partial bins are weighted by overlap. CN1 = -0.05 mag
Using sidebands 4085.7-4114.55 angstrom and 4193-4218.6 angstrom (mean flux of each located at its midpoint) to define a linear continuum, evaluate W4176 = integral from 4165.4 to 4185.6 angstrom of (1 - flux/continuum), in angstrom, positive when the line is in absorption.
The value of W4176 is -1.58 angstrom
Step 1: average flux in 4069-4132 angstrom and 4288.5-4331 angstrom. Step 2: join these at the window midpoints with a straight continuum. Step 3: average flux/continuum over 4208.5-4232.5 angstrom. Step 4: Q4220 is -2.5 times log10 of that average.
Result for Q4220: -0.046 mag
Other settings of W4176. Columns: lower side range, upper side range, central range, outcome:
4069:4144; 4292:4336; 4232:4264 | -1.1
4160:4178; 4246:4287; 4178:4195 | -0.5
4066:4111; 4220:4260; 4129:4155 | -0.8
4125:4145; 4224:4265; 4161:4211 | -0.6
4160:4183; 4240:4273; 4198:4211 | 0.5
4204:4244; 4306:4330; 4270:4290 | 1.1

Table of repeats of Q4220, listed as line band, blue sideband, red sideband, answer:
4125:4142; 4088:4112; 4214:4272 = -0.08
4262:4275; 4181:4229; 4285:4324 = -0.02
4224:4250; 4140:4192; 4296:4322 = 0.00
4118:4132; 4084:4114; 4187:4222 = -0.06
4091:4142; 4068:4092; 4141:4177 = 0.06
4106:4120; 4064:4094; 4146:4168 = 0.03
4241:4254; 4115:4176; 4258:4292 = -0.03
